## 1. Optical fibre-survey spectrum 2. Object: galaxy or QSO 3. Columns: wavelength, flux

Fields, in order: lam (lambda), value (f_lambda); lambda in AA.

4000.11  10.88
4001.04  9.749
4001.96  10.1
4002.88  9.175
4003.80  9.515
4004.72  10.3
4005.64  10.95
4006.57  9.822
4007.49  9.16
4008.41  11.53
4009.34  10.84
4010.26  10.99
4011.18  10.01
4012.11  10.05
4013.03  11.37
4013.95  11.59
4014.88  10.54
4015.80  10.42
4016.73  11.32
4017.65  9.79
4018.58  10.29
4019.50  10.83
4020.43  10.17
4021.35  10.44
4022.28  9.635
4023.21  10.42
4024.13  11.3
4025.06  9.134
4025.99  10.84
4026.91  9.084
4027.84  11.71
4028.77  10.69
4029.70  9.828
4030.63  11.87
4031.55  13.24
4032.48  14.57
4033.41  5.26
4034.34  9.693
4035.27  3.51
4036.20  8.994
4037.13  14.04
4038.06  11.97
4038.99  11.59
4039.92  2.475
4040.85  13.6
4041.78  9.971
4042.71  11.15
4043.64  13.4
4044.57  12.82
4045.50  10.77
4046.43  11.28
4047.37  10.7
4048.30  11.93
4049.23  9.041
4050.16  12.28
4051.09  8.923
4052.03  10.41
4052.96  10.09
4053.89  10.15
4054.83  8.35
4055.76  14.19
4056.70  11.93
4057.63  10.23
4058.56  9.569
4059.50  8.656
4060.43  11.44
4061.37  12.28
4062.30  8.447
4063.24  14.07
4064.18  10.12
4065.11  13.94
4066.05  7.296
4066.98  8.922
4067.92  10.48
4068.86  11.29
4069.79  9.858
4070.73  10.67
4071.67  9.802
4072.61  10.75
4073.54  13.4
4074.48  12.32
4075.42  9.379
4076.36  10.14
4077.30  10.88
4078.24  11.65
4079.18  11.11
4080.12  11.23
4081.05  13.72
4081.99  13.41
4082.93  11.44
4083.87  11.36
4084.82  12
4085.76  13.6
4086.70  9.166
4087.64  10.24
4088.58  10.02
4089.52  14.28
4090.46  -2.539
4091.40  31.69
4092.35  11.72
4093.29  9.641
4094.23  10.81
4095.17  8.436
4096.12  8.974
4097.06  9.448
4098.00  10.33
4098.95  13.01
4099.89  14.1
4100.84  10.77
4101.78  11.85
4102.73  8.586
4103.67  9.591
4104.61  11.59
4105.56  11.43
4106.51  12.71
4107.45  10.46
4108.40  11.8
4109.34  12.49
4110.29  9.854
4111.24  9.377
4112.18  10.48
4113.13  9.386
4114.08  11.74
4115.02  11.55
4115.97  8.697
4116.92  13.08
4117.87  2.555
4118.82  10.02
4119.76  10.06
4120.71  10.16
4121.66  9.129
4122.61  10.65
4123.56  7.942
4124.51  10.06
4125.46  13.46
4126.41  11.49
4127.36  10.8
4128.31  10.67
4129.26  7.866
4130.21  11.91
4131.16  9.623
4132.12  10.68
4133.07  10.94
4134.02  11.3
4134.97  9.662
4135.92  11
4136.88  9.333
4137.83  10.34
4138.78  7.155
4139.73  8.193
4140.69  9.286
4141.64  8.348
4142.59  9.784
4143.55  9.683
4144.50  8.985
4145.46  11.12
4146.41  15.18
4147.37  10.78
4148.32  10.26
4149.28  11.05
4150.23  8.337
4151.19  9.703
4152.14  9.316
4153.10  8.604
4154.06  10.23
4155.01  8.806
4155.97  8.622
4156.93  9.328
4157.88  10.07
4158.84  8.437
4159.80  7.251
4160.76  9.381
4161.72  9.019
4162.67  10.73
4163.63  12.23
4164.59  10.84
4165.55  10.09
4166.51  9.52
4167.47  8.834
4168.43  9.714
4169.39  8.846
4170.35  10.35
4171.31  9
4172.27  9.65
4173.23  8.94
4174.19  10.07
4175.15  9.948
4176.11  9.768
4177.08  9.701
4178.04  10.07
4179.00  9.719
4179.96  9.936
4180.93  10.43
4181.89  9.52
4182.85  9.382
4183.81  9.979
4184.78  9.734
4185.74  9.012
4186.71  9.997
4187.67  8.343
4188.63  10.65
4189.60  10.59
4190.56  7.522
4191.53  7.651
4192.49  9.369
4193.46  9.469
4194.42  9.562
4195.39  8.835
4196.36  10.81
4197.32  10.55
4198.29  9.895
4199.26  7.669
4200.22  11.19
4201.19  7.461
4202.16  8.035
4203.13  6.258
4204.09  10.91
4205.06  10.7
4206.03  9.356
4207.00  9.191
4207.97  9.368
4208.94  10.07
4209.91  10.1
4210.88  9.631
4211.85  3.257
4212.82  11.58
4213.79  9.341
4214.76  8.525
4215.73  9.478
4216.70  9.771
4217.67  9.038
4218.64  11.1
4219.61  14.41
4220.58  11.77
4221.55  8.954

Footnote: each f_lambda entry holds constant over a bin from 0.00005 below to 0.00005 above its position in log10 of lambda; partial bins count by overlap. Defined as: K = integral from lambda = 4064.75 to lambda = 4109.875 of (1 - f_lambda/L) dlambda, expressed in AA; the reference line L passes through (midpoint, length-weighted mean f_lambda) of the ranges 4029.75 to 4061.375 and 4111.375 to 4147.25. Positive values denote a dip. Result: -4.0 AA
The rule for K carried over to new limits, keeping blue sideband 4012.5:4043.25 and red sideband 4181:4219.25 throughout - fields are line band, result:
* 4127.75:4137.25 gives -0.6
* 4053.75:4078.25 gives -1.5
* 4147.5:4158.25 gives 0.1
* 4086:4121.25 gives -3.0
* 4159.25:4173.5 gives -0.1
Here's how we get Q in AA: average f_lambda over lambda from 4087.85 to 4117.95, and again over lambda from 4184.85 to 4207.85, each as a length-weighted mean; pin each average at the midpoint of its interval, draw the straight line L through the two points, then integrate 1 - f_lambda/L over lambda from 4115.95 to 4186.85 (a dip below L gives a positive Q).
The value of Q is 1.99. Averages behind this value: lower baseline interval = 11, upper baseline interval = 9.27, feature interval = 9.8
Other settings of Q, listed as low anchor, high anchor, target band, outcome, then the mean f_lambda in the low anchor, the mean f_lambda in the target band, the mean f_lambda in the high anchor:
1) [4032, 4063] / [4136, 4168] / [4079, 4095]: -2.7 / 10.4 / 11.9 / 9.68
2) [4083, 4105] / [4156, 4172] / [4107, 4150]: 1.0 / 11.2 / 10.2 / 9.58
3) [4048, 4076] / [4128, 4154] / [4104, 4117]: -0.9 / 10.7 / 11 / 9.96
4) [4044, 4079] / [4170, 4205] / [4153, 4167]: 0.2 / 10.8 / 9.57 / 9.46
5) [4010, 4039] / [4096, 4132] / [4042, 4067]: -0.9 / 10.5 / 10.9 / 10.5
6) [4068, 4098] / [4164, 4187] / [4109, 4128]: 0.9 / 11.3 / 10.1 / 9.72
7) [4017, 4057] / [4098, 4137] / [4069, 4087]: -1.5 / 10.5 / 11.4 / 10.5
